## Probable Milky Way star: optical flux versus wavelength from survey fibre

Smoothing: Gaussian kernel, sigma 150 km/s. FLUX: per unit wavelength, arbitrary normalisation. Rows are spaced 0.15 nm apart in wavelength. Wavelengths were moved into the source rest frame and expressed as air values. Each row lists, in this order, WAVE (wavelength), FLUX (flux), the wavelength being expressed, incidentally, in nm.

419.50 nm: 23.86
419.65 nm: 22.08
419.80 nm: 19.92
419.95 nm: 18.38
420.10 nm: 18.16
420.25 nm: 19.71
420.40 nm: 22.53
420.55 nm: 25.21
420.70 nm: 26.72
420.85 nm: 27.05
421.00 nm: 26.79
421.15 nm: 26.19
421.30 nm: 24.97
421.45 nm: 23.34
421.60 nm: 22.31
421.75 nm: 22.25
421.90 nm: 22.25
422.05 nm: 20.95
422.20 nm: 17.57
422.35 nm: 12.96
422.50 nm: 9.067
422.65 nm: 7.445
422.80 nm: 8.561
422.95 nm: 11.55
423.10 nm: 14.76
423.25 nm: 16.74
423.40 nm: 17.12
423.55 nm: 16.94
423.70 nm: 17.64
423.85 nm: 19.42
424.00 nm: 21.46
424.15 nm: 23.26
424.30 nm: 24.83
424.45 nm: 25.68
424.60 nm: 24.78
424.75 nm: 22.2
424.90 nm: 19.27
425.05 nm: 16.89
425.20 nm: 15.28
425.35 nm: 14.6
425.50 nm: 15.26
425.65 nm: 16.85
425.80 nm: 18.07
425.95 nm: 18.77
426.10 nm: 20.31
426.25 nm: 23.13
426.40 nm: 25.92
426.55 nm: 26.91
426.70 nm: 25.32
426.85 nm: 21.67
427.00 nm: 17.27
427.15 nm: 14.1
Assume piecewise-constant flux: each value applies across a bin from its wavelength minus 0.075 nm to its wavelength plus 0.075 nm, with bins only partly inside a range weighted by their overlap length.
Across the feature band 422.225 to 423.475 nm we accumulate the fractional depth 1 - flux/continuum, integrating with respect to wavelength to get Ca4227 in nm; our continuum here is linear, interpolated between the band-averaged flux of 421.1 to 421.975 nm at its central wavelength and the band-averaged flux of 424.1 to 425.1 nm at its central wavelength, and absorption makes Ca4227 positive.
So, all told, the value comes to 0.57 nm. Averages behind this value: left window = 23.5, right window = 22.5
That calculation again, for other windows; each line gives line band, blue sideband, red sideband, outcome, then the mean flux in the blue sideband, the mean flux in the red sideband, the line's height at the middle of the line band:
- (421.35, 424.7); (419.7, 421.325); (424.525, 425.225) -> 0.467 nm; 23.2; 20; 21.3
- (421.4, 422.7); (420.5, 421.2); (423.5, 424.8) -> 0.379 nm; 26.4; 21.9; 24.8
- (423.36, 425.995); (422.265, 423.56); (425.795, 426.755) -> -0.266 nm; 12.6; 22.9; 18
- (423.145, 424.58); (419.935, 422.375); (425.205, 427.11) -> 0.049 nm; 22.5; 20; 21.2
